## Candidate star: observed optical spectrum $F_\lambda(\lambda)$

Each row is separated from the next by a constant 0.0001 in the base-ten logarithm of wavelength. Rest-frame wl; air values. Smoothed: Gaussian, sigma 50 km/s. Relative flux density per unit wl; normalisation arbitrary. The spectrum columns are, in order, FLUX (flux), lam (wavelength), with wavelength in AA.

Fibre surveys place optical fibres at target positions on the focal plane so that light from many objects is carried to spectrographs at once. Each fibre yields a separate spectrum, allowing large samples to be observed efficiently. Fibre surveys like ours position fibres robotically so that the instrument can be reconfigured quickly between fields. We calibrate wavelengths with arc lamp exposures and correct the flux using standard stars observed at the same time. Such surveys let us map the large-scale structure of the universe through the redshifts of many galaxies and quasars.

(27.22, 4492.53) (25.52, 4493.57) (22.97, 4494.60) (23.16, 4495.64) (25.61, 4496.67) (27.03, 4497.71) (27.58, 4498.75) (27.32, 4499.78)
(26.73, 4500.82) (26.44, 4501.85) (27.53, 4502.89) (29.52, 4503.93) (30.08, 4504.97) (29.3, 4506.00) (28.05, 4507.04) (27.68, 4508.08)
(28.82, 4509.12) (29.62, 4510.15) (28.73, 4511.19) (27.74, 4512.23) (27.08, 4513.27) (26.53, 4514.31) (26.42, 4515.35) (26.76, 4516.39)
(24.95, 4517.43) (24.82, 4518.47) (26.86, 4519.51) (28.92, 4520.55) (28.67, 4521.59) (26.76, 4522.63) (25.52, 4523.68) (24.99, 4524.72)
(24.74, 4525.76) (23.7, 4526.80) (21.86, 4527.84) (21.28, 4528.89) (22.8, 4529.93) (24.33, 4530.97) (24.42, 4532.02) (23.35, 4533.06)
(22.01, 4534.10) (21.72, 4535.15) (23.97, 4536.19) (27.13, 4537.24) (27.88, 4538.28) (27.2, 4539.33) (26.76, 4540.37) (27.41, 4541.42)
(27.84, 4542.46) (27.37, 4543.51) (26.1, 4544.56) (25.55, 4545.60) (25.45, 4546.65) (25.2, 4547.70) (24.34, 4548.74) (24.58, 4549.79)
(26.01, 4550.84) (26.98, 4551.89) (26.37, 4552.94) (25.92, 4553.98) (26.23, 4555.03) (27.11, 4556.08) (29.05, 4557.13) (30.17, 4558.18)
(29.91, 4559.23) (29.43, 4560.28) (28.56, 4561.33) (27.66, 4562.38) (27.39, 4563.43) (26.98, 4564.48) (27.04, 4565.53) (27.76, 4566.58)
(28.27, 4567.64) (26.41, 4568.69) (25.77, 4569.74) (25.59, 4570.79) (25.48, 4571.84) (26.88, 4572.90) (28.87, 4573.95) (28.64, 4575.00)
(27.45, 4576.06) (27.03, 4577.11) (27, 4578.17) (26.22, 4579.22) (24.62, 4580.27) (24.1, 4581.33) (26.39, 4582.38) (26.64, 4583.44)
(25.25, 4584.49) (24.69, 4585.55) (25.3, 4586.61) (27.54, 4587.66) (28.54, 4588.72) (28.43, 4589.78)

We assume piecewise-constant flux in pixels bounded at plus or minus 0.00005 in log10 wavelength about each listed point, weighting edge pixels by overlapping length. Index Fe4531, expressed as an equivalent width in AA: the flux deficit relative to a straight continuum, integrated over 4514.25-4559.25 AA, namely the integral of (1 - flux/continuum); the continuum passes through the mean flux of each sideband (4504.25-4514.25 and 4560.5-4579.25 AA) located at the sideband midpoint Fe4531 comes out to 3.5 AA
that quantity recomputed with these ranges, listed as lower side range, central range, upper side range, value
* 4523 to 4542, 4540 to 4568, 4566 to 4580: -1.35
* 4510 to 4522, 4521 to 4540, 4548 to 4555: 1.41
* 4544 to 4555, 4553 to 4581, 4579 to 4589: -1.69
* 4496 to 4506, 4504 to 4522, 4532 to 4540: -0.76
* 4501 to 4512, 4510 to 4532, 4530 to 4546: 1.11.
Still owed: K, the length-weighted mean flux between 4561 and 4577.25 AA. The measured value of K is 27.2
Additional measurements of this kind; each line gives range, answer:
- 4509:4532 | 25.9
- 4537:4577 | 27.1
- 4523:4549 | 24.9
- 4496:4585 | 26.5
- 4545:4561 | 26.8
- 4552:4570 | 27.7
